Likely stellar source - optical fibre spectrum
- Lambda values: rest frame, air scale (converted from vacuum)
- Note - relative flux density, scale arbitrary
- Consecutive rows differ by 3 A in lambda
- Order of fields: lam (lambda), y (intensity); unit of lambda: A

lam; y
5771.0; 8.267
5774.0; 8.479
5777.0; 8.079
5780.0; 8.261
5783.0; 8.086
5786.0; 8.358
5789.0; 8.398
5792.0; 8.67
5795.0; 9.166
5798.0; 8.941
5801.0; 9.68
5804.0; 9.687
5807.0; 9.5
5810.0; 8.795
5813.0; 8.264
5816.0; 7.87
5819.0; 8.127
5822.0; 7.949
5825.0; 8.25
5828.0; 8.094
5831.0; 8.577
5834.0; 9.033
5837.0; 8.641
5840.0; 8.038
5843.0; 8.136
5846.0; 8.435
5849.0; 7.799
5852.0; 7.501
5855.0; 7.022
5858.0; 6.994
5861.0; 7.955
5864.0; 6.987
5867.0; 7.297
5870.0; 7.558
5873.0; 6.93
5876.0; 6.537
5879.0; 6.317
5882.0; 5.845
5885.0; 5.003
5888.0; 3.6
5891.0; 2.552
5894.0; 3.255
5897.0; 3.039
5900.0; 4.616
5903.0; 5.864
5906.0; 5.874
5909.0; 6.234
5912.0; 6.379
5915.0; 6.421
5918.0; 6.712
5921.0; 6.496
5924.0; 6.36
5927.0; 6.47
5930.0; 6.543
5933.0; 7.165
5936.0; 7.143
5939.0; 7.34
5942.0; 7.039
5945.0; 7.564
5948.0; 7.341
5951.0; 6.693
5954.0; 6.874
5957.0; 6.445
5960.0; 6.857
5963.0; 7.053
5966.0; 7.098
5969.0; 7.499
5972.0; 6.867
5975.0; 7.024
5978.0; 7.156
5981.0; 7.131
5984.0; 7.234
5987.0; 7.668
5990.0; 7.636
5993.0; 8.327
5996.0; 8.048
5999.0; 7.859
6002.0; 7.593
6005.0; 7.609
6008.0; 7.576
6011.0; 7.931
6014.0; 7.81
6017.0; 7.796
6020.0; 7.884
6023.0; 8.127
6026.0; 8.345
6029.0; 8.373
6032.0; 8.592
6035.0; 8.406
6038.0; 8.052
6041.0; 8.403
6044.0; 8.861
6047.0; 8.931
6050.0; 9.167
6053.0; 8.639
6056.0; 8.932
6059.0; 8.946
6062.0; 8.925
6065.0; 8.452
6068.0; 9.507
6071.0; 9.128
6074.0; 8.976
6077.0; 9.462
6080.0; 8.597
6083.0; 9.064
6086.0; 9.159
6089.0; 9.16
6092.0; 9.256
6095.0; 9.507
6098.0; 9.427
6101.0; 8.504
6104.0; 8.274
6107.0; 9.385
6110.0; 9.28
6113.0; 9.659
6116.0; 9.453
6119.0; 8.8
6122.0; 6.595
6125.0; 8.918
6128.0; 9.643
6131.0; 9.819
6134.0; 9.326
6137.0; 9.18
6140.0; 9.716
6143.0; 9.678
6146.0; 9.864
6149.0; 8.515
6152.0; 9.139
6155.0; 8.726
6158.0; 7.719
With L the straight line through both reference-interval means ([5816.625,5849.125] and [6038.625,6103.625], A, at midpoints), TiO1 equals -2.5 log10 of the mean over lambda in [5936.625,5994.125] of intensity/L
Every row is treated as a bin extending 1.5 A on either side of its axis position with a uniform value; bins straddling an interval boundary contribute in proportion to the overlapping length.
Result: 0.20 mag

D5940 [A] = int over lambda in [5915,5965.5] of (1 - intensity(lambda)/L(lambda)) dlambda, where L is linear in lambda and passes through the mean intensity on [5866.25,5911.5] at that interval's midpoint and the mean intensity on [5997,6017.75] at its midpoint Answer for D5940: -3.84 A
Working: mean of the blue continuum 5.36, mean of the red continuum 7.74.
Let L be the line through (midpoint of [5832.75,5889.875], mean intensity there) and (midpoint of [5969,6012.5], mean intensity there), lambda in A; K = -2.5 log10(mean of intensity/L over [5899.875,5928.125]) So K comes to 0.173 mag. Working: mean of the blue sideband 7.1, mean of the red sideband 7.55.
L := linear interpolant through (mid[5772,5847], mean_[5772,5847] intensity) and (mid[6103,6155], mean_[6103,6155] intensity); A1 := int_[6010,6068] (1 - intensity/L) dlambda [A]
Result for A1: 3.1 A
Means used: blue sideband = 8.54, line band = 8.48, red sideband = 9.13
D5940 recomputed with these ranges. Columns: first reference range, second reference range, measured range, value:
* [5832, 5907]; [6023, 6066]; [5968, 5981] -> 1.1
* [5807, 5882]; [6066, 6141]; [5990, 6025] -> 3.0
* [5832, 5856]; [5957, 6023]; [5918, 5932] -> 2.3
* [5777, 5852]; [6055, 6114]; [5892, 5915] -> 9.6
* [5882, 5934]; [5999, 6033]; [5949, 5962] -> -0.4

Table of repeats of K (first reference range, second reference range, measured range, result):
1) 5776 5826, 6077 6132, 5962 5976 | 0.24 mag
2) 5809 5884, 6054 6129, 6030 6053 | 0.01 mag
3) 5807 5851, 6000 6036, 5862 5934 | 0.37 mag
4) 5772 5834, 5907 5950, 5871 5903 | 0.46 mag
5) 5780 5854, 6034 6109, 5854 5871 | 0.17 mag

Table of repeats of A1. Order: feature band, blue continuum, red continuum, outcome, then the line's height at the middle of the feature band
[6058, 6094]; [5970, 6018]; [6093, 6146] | -1.9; 8.6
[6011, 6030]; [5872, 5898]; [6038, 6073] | 0.0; 8.03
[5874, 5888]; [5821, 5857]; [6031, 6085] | 4.3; 8.25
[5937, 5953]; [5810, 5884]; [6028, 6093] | 2.0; 8.22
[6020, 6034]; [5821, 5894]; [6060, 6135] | 0.2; 8.46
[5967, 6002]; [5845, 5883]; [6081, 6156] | 2.6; 8.09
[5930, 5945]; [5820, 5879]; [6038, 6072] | 2.0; 8.22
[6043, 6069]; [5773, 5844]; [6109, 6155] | 0.3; 9.01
